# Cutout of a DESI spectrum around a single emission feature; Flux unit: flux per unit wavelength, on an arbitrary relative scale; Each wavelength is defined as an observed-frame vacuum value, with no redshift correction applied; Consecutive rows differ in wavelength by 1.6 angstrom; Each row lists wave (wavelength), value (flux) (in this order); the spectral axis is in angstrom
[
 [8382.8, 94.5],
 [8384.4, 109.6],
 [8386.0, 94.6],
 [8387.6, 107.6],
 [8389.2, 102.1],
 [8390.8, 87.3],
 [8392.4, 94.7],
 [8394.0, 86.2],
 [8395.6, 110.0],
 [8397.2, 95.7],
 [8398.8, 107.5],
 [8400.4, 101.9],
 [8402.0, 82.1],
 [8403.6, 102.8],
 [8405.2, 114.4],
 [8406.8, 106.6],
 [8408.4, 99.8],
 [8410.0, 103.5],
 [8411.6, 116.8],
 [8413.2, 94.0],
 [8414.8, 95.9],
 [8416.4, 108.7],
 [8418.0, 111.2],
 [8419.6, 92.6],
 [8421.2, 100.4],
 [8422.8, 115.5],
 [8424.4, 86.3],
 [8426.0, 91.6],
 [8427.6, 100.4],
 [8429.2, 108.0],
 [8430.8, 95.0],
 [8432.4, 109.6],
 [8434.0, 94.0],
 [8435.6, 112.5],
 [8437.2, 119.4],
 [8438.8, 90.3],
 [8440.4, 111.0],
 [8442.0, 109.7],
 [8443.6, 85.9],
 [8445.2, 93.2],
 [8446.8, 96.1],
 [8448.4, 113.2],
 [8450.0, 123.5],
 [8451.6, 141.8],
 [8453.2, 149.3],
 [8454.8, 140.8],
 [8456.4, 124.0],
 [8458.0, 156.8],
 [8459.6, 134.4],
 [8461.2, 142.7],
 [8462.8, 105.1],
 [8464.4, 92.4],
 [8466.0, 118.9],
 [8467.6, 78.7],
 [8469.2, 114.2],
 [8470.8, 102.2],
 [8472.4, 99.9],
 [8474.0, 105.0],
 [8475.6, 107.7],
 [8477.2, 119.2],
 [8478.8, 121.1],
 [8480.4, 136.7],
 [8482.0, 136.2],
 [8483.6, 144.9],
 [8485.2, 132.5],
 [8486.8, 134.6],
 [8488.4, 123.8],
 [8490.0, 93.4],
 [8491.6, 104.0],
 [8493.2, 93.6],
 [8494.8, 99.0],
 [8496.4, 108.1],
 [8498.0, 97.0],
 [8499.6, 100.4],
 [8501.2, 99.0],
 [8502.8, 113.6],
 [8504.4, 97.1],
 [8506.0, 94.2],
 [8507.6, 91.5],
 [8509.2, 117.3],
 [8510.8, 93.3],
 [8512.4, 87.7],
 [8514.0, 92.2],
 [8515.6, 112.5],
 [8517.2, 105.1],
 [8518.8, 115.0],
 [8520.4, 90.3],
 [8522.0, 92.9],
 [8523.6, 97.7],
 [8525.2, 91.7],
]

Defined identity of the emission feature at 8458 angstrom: Halpha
